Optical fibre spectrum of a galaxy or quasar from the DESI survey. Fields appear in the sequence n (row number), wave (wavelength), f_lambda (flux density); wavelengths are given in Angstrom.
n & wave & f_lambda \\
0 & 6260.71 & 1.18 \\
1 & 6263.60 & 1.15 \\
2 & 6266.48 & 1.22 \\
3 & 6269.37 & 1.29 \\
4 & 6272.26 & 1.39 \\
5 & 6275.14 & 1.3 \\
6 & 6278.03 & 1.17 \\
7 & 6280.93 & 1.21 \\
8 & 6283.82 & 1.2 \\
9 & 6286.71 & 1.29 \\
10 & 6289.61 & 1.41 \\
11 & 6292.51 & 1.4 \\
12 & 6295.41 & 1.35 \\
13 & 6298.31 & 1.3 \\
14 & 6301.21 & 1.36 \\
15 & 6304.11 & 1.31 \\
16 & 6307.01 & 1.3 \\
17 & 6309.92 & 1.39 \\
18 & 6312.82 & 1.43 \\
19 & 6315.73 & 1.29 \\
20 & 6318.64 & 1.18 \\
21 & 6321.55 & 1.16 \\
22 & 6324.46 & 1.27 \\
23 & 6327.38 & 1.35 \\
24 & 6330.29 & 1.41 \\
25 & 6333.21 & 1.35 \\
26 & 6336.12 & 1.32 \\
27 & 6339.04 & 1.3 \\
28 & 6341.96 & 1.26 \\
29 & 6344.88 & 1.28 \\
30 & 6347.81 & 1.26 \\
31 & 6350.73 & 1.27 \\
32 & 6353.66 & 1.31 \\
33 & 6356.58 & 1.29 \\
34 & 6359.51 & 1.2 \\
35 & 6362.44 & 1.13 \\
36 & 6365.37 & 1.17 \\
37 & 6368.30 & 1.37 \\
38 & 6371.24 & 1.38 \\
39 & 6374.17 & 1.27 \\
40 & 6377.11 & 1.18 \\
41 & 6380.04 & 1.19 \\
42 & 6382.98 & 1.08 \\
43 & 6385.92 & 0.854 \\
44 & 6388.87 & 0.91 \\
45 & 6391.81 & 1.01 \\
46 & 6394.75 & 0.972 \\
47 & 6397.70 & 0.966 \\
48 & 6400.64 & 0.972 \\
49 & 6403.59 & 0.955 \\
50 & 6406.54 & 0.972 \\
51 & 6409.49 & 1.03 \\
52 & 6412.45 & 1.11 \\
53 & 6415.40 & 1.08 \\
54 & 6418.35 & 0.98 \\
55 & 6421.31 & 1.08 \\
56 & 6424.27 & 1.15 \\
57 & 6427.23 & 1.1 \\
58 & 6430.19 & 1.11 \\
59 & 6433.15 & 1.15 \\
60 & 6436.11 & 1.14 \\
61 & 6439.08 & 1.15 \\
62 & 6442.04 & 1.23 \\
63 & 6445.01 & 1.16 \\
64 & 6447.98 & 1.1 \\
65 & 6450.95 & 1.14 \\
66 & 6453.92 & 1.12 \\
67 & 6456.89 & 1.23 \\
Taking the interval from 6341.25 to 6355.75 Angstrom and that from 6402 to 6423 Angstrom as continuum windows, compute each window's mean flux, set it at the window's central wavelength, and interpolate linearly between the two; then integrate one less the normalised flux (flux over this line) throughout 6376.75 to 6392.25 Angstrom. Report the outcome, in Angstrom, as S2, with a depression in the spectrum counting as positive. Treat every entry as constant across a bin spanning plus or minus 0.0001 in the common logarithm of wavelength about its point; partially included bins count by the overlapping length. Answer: 1.5 Angstrom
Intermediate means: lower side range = 1.28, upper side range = 1.03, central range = 1.03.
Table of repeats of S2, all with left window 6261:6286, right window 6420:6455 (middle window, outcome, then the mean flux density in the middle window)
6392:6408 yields 2.6 Angstrom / 0.971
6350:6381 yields -1.8 Angstrom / 1.25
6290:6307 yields -1.7 Angstrom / 1.34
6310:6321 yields -0.8 Angstrom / 1.3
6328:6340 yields -1.5 Angstrom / 1.35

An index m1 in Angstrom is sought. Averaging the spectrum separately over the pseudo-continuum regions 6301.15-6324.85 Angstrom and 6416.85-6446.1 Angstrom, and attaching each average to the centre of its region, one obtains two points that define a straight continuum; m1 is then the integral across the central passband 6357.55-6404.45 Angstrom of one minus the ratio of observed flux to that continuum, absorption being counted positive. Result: 3.7 Angstrom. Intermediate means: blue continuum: 1.3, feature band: 1.1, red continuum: 1.12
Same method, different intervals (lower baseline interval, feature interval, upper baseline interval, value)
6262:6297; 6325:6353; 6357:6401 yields -2.98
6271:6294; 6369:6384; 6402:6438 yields -1.16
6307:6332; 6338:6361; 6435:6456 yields 0.02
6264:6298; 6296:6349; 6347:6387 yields -2.31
